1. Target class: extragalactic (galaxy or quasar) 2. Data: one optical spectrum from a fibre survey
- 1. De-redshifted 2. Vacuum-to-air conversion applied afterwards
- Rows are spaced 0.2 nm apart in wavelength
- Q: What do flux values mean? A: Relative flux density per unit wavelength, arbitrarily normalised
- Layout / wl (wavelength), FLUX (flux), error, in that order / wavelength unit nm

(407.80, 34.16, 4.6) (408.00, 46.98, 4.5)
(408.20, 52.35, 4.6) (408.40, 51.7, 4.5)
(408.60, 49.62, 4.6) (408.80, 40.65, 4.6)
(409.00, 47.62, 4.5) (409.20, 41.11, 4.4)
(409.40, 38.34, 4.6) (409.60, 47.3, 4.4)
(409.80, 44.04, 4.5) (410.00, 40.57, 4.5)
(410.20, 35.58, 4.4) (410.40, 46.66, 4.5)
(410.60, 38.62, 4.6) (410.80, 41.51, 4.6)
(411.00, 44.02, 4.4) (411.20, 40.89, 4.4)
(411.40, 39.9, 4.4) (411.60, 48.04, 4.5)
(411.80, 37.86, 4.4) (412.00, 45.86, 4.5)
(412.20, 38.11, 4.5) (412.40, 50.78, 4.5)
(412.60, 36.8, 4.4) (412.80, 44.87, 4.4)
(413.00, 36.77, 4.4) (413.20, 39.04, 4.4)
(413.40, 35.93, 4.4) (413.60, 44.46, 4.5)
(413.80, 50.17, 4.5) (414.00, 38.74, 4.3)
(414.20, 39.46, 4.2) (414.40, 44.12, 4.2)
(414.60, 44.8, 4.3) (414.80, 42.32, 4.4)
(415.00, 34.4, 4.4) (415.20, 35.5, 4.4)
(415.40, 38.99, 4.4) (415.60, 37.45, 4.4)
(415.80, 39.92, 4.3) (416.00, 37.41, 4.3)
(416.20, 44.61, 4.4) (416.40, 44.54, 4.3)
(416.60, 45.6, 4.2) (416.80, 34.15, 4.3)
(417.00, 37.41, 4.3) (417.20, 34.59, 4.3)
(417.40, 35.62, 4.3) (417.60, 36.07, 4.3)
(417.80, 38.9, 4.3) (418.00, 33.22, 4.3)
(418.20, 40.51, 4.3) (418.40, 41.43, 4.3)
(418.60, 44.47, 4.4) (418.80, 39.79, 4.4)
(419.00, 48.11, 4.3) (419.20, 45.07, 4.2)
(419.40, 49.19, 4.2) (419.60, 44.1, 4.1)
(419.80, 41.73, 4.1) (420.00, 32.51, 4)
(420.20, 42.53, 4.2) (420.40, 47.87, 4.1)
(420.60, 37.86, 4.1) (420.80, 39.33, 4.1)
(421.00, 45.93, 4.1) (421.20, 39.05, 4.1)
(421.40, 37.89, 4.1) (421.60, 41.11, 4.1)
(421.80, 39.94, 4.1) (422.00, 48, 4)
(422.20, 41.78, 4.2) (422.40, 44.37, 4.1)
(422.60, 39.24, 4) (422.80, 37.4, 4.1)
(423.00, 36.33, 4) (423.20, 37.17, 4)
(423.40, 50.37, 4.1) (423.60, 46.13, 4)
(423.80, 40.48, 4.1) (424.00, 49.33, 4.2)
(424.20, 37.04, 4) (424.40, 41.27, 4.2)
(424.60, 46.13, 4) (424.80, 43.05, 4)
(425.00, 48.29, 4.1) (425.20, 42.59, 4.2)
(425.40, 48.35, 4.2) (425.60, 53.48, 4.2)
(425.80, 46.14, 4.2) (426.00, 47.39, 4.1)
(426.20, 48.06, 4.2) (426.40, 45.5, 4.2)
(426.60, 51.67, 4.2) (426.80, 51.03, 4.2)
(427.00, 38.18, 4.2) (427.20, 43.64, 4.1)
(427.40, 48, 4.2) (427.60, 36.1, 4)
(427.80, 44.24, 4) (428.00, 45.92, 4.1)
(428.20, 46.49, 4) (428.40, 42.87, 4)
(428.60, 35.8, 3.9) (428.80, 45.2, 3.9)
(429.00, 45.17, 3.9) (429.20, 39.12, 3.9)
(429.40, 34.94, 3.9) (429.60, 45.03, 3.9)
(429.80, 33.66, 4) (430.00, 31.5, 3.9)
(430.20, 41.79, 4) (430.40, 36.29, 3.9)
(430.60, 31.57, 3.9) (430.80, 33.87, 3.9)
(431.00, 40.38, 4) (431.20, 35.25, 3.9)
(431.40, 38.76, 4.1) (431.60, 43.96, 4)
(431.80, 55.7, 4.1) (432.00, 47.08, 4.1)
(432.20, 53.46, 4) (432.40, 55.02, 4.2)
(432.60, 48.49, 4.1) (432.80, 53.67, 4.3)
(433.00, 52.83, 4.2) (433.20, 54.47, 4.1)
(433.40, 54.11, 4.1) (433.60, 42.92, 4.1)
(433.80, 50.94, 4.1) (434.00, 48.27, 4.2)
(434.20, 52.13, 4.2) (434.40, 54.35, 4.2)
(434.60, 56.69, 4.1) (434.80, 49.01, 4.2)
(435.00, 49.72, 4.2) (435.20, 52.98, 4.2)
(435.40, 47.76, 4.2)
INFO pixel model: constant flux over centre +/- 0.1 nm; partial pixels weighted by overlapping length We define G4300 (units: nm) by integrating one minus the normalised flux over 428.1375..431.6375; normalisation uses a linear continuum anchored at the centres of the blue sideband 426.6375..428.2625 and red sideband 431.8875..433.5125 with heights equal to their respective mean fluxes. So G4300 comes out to 0.67 nm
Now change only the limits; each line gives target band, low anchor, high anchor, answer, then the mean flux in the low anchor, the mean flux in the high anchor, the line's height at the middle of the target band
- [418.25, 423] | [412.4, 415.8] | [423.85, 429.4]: 0.07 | 40.5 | 44.6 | 42.7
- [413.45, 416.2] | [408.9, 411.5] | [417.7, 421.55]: 0.07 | 42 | 41.5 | 41.8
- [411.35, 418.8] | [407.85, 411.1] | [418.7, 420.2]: 0.52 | 44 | 42.9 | 43.4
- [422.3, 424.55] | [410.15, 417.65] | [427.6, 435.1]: 0.06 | 40.6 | 45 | 43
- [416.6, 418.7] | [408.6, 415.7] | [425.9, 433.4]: 0.21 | 41.6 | 44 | 42.3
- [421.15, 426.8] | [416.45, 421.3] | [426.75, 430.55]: -0.43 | 40.7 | 41.1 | 40.9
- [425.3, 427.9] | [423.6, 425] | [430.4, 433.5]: -0.12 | 43.5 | 46.2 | 44.3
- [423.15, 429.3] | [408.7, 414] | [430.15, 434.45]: 0.07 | 42.1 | 46.6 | 45.3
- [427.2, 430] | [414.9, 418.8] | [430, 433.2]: 0.12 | 38.7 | 44.4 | 43.3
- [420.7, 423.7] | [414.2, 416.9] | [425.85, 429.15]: 0.08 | 40.3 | 44.6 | 42.7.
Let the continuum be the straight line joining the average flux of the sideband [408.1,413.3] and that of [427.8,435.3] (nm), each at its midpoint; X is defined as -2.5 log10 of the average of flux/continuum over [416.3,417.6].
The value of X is 0.139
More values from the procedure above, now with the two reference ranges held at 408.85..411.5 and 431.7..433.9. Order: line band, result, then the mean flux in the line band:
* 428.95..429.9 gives 0.27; 39.3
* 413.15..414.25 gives 0.05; 41.5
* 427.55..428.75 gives 0.18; 42.3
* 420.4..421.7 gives 0.15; 40.8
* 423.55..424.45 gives 0.12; 42.8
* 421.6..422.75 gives 0.12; 42.3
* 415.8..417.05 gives 0.10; 40.7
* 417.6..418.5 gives 0.19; 38.2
